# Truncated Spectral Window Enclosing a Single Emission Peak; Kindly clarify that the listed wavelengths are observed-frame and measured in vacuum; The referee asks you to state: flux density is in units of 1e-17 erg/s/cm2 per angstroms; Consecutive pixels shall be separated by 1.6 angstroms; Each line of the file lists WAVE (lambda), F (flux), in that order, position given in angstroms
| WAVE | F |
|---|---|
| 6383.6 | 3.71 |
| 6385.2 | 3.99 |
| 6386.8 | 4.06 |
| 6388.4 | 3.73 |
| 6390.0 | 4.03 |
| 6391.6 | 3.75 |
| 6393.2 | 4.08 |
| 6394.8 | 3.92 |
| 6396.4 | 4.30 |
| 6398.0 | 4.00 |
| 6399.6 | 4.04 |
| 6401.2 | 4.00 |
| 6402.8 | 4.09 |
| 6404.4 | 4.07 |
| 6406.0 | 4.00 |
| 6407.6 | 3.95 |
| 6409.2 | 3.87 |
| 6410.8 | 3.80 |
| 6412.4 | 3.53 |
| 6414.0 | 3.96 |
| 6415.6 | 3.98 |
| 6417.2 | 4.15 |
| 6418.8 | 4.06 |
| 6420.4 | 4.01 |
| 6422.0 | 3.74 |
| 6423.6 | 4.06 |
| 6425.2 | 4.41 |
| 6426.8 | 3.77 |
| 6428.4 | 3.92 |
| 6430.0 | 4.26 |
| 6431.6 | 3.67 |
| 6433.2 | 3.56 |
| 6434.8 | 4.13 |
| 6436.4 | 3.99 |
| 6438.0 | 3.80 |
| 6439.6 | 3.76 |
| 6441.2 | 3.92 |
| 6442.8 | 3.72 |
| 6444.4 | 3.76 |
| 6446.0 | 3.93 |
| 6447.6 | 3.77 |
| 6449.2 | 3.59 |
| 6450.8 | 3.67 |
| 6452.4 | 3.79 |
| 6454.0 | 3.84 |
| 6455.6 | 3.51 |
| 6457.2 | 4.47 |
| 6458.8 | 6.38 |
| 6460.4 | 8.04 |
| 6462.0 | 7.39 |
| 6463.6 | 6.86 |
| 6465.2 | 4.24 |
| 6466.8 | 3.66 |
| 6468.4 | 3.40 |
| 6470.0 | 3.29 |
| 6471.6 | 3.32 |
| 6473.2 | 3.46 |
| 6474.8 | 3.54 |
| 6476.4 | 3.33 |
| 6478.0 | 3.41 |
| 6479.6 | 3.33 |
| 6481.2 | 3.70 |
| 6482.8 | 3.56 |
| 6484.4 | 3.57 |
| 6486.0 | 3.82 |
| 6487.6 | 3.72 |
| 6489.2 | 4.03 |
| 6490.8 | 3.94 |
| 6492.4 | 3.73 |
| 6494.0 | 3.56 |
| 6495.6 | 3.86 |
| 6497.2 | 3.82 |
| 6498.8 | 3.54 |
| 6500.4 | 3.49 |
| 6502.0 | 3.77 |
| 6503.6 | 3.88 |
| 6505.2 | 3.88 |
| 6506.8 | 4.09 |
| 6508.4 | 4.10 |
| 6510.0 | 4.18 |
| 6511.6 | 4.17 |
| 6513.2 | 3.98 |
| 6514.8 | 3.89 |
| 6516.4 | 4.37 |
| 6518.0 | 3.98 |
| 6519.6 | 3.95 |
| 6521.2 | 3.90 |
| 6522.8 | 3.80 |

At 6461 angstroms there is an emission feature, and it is Hbeta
